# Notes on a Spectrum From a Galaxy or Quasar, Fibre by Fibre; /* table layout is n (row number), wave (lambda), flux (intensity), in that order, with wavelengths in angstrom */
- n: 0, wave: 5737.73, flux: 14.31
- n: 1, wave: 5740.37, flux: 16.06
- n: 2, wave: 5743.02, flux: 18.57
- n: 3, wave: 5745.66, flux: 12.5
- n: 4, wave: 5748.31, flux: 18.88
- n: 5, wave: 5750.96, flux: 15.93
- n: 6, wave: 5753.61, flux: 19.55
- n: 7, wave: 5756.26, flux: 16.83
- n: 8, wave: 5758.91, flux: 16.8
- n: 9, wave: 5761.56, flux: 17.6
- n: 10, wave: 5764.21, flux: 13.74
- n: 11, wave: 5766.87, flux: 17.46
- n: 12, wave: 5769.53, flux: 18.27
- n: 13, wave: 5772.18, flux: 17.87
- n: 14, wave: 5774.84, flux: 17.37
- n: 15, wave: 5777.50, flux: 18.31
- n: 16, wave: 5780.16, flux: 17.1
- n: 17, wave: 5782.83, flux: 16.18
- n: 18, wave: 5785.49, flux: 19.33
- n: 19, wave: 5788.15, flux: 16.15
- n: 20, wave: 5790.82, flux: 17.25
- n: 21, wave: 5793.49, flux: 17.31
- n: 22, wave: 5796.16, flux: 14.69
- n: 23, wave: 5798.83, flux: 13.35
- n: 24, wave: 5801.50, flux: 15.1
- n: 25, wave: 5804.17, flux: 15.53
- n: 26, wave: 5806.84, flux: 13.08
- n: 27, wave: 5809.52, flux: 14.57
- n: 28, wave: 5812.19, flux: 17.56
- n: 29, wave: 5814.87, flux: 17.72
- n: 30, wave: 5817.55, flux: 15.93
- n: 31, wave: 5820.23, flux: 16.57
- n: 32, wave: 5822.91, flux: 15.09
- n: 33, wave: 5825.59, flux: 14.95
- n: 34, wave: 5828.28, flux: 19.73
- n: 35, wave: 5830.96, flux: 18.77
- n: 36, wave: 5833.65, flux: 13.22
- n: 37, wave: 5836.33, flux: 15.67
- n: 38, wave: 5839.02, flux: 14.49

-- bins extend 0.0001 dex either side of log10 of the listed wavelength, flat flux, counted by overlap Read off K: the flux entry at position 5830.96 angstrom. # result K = 18.77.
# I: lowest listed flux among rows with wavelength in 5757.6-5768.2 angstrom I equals 13.74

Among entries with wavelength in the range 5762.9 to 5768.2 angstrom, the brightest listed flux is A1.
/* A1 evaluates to 17.46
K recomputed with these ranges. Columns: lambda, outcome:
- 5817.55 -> 15.93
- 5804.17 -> 15.53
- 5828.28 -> 19.73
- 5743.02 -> 18.57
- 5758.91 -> 16.8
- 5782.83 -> 16.18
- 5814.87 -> 17.72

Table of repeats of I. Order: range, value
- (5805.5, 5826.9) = 13.08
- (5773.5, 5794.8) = 16.15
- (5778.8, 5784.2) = 16.18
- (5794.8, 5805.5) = 13.35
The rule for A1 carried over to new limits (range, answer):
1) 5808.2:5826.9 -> 17.72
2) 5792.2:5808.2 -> 17.31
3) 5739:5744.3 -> 18.57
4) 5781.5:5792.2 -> 19.33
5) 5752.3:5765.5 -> 19.55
